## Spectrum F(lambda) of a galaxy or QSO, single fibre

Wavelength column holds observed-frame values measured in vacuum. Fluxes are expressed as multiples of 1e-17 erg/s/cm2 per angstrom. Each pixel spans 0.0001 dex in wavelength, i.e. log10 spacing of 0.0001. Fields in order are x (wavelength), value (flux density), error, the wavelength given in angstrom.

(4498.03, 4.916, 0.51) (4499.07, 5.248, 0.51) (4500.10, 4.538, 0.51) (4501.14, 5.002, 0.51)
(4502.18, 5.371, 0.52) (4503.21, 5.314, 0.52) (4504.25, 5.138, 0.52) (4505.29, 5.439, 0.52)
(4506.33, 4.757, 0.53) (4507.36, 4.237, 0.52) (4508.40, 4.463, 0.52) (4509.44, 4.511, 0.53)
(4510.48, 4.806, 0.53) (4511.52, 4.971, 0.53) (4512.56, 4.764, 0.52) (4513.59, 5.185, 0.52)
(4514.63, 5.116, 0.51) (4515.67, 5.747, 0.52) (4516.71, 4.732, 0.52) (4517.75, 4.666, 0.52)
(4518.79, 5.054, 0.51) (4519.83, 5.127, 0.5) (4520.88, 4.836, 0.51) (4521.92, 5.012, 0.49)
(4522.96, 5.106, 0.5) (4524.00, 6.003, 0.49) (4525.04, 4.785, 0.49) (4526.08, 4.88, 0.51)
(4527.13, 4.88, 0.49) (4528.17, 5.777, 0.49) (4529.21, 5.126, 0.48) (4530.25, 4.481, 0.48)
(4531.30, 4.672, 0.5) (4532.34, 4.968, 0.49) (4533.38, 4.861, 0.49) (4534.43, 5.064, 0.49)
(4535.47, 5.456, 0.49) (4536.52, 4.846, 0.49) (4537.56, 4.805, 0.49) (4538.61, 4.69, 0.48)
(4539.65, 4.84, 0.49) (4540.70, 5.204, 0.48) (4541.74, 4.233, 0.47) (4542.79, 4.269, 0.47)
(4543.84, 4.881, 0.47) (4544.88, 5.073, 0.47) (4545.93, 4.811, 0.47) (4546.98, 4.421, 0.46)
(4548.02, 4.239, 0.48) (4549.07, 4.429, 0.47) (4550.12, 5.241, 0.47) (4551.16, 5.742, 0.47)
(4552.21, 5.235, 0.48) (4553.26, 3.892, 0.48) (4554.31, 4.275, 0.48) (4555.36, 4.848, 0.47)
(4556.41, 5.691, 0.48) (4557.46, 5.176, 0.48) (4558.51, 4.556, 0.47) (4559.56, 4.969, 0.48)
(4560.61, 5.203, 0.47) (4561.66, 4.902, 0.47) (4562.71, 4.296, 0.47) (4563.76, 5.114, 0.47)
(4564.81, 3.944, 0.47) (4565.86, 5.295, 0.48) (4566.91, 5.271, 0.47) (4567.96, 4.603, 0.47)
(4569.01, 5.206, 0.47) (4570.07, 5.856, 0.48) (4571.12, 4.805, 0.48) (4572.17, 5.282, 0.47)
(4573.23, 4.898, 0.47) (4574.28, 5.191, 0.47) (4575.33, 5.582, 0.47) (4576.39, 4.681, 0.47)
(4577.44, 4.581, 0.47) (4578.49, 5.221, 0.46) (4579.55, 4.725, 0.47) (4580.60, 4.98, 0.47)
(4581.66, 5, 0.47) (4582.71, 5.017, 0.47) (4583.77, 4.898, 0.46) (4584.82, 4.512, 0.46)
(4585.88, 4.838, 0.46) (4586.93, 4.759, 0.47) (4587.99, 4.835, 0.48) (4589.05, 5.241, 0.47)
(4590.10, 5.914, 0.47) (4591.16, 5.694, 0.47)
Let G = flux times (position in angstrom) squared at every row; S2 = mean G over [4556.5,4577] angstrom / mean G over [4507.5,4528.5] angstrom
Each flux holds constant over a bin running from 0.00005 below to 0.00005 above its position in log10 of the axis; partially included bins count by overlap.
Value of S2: 1.02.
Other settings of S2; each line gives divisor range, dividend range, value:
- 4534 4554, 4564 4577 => 1.06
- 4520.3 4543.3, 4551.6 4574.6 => 1.01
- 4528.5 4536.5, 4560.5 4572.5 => 1.02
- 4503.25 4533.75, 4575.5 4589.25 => 1.01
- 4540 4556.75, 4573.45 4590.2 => 1.06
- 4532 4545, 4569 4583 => 1.06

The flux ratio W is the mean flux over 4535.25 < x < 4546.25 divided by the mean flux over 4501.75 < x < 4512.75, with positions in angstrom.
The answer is 1.0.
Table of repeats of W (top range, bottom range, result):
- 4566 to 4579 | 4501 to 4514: 1.04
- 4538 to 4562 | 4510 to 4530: 0.95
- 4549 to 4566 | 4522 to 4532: 0.96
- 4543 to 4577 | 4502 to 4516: 0.99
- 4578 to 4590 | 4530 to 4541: 1.01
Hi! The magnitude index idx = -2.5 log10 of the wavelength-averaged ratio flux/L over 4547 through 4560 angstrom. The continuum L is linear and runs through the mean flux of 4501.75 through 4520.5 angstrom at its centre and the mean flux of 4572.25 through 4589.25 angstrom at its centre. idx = 0.02 mag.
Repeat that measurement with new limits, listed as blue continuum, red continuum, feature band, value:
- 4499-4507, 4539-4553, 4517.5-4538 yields -0.02 mag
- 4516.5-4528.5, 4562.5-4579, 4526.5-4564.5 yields 0.04 mag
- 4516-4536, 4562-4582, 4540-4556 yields 0.06 mag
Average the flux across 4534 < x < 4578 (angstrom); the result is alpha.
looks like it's 4.9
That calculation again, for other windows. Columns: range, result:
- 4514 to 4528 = 5.09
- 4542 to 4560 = 4.8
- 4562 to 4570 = 4.88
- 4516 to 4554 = 4.9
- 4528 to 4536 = 5.02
